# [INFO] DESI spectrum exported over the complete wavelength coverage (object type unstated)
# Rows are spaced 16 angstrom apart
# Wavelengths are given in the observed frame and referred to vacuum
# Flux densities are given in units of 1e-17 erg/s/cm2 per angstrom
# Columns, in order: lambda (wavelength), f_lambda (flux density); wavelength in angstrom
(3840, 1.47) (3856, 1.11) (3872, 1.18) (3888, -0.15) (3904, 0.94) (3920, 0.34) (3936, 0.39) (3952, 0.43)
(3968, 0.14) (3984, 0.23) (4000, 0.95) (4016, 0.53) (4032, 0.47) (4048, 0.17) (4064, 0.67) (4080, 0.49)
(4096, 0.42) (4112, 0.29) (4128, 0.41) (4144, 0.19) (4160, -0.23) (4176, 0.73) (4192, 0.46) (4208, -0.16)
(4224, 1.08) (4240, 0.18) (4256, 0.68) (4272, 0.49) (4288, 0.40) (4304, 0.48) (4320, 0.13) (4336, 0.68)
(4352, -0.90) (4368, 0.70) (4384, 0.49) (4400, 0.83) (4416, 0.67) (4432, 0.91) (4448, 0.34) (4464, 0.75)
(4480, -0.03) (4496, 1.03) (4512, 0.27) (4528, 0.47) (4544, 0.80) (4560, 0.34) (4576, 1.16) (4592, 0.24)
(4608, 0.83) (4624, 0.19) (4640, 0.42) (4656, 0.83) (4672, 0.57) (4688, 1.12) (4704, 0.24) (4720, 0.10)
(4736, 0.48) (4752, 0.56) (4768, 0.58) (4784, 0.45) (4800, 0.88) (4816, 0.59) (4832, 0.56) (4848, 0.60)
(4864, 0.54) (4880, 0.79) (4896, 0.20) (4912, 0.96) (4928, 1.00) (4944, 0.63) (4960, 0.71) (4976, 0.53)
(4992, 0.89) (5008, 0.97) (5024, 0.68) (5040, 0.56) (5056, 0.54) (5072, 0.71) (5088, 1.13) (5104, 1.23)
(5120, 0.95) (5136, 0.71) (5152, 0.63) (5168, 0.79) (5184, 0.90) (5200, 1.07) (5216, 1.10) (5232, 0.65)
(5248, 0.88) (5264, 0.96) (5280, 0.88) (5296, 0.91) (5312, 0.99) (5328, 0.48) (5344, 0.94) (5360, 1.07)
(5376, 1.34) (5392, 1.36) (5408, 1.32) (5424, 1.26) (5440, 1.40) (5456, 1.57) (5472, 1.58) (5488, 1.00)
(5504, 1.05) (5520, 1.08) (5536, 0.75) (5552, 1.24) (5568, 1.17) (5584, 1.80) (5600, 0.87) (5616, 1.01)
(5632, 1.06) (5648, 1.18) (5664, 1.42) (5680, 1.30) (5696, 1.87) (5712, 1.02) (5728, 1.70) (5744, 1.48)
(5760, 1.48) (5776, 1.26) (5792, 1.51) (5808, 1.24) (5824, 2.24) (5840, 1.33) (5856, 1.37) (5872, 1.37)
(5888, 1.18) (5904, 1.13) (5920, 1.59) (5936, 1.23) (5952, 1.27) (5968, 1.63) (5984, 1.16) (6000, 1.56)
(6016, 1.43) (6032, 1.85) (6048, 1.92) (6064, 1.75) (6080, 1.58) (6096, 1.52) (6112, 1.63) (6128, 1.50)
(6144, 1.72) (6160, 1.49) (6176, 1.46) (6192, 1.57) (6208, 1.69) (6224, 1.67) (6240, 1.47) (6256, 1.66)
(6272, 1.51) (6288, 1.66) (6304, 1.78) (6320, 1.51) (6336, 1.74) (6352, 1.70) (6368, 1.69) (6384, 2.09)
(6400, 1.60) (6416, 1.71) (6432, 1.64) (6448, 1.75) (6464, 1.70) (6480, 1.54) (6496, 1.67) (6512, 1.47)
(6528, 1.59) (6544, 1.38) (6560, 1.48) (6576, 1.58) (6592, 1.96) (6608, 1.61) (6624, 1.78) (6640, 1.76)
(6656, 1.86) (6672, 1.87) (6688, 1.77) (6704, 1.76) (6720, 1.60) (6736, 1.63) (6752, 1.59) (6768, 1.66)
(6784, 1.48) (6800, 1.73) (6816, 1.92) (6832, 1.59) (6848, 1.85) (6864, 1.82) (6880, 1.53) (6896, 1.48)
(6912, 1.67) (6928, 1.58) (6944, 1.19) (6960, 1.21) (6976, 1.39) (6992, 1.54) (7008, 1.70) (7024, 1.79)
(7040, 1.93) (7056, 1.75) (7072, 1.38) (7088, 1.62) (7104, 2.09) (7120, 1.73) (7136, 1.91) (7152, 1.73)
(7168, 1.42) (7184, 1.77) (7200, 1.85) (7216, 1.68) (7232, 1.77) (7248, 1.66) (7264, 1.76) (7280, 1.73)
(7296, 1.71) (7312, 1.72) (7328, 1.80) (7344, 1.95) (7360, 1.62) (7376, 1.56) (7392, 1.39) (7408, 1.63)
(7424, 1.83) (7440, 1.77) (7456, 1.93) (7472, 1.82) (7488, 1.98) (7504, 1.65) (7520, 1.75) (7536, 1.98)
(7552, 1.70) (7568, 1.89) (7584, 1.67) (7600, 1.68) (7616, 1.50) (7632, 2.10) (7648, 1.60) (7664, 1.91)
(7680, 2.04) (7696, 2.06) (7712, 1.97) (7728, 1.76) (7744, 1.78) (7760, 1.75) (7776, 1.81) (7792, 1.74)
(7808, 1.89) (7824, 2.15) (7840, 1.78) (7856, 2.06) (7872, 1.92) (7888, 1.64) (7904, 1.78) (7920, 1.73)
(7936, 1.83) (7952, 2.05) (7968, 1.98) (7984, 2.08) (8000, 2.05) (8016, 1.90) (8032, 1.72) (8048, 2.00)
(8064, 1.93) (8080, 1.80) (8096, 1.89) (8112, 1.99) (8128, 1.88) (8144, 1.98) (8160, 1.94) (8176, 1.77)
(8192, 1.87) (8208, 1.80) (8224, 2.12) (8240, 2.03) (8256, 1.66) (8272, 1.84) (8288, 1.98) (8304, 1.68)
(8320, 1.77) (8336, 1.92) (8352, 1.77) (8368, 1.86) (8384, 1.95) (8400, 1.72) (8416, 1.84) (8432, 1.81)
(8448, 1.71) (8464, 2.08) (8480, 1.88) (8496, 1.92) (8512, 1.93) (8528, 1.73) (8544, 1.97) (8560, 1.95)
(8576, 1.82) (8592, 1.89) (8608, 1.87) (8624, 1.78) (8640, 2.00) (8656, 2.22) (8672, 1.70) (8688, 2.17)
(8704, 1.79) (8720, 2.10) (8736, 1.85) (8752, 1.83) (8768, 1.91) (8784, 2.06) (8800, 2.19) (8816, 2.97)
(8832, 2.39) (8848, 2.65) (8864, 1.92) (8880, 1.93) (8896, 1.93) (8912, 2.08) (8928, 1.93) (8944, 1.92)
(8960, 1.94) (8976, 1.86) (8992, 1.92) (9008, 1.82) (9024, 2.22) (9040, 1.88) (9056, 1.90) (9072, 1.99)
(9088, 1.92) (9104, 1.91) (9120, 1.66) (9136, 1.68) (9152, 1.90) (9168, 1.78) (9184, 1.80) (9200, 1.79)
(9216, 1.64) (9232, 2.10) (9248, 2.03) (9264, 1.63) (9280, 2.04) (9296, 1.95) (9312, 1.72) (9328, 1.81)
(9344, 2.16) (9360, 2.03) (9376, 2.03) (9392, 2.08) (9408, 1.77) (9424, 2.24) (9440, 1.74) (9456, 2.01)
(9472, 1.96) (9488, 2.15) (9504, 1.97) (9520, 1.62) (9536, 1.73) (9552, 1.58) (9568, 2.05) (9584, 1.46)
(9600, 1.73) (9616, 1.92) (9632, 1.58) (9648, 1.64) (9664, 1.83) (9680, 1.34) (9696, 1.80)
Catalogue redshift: 0.344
